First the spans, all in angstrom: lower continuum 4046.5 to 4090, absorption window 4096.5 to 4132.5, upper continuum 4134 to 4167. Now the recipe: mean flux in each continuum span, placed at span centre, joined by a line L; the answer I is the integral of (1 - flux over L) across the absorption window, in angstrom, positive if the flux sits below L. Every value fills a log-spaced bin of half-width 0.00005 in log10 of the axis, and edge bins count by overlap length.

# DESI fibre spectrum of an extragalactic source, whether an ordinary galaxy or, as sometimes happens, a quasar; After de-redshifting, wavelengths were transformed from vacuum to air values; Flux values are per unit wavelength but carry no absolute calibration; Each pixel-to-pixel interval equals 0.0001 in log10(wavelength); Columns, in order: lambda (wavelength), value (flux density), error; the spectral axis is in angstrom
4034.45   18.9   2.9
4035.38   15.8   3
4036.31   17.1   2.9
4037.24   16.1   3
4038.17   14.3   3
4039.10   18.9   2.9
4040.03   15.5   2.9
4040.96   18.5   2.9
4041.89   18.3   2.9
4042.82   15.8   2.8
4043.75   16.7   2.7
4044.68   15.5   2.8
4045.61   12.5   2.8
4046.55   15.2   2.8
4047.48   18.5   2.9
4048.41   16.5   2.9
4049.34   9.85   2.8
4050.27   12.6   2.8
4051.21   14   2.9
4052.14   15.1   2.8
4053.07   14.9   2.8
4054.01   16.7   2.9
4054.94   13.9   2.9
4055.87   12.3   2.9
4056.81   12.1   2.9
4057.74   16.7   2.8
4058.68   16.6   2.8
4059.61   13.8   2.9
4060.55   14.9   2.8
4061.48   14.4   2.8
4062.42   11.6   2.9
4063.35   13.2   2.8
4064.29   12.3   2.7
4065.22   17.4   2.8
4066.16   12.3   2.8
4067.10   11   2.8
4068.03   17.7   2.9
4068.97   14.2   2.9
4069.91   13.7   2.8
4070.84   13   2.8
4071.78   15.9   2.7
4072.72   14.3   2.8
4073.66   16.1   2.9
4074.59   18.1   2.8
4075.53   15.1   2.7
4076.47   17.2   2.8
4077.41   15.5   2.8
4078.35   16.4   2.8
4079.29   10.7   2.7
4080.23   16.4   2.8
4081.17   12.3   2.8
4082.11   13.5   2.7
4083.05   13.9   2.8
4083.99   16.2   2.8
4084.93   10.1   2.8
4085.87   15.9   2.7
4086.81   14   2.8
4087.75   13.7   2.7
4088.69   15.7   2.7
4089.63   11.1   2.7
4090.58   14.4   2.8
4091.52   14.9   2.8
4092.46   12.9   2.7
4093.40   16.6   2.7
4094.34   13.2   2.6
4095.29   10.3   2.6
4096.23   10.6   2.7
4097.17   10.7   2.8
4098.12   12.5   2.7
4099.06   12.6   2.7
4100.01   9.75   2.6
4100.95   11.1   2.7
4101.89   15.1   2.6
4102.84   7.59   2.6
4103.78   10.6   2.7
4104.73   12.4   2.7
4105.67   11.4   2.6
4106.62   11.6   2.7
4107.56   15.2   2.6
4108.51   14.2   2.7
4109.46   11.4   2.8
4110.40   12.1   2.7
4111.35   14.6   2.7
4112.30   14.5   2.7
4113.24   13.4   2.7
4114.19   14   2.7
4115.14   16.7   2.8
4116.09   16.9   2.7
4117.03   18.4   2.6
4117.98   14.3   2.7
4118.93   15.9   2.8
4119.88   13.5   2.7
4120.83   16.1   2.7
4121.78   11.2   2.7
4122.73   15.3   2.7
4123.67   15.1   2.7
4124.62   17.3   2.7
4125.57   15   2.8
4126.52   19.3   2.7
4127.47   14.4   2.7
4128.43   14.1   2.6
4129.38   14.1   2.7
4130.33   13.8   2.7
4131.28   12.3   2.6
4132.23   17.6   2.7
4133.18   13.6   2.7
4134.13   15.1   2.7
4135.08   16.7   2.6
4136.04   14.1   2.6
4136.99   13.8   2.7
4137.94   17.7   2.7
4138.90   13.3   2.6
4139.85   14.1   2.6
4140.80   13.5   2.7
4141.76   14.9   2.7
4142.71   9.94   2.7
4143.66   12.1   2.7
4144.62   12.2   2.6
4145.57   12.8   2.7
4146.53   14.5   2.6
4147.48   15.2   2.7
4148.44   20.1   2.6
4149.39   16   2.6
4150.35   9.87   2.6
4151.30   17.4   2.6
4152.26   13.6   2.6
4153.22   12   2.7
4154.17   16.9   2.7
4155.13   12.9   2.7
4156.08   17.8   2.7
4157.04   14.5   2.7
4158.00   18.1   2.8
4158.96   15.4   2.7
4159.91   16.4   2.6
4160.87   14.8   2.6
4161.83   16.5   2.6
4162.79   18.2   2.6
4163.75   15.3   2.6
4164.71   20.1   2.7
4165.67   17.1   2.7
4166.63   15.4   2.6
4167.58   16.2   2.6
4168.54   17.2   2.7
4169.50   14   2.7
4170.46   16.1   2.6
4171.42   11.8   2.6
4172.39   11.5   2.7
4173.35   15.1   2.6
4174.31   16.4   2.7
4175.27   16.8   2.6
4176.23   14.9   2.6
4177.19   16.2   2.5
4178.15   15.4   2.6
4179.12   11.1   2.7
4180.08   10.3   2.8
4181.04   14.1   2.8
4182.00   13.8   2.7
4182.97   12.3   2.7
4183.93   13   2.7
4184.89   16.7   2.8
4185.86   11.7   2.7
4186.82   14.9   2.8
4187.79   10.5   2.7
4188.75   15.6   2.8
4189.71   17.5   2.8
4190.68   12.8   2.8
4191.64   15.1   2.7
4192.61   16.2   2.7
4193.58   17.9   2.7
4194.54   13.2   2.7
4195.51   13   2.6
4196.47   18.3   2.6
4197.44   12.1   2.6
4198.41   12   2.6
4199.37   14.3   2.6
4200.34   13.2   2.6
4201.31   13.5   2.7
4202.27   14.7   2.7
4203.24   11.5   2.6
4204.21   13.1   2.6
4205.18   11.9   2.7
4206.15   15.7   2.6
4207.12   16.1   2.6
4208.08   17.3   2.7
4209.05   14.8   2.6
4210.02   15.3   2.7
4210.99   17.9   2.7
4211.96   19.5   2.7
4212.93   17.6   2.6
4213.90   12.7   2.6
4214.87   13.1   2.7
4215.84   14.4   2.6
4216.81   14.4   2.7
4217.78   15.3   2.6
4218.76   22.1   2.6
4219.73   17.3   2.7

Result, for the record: 2.4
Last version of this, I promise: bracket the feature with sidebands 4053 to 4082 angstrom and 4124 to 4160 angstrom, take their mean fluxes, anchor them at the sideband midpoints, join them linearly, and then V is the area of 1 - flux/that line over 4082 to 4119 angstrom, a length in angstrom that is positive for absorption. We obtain 3.33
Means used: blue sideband 14.5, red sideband 14.8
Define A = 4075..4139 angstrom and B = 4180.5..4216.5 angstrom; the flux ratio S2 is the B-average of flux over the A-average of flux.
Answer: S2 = 1.04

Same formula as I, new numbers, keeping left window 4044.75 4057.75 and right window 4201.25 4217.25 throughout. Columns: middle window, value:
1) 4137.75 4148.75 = 0.5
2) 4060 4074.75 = 0.1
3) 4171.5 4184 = 0.8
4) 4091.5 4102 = 1.6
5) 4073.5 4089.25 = -0.3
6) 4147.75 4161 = -0.6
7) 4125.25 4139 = -0.4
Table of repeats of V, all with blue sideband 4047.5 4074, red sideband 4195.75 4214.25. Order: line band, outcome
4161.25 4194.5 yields -0.5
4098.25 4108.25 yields 1.8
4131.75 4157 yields 0.1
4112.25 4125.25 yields -0.7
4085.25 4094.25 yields 0.1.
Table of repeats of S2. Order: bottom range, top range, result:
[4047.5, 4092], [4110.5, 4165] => 1.05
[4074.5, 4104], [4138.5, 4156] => 1.05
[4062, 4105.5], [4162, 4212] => 1.09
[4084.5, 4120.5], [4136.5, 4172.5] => 1.13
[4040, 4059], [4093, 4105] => 0.78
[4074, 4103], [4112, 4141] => 1.11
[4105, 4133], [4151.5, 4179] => 1.07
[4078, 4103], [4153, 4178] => 1.20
